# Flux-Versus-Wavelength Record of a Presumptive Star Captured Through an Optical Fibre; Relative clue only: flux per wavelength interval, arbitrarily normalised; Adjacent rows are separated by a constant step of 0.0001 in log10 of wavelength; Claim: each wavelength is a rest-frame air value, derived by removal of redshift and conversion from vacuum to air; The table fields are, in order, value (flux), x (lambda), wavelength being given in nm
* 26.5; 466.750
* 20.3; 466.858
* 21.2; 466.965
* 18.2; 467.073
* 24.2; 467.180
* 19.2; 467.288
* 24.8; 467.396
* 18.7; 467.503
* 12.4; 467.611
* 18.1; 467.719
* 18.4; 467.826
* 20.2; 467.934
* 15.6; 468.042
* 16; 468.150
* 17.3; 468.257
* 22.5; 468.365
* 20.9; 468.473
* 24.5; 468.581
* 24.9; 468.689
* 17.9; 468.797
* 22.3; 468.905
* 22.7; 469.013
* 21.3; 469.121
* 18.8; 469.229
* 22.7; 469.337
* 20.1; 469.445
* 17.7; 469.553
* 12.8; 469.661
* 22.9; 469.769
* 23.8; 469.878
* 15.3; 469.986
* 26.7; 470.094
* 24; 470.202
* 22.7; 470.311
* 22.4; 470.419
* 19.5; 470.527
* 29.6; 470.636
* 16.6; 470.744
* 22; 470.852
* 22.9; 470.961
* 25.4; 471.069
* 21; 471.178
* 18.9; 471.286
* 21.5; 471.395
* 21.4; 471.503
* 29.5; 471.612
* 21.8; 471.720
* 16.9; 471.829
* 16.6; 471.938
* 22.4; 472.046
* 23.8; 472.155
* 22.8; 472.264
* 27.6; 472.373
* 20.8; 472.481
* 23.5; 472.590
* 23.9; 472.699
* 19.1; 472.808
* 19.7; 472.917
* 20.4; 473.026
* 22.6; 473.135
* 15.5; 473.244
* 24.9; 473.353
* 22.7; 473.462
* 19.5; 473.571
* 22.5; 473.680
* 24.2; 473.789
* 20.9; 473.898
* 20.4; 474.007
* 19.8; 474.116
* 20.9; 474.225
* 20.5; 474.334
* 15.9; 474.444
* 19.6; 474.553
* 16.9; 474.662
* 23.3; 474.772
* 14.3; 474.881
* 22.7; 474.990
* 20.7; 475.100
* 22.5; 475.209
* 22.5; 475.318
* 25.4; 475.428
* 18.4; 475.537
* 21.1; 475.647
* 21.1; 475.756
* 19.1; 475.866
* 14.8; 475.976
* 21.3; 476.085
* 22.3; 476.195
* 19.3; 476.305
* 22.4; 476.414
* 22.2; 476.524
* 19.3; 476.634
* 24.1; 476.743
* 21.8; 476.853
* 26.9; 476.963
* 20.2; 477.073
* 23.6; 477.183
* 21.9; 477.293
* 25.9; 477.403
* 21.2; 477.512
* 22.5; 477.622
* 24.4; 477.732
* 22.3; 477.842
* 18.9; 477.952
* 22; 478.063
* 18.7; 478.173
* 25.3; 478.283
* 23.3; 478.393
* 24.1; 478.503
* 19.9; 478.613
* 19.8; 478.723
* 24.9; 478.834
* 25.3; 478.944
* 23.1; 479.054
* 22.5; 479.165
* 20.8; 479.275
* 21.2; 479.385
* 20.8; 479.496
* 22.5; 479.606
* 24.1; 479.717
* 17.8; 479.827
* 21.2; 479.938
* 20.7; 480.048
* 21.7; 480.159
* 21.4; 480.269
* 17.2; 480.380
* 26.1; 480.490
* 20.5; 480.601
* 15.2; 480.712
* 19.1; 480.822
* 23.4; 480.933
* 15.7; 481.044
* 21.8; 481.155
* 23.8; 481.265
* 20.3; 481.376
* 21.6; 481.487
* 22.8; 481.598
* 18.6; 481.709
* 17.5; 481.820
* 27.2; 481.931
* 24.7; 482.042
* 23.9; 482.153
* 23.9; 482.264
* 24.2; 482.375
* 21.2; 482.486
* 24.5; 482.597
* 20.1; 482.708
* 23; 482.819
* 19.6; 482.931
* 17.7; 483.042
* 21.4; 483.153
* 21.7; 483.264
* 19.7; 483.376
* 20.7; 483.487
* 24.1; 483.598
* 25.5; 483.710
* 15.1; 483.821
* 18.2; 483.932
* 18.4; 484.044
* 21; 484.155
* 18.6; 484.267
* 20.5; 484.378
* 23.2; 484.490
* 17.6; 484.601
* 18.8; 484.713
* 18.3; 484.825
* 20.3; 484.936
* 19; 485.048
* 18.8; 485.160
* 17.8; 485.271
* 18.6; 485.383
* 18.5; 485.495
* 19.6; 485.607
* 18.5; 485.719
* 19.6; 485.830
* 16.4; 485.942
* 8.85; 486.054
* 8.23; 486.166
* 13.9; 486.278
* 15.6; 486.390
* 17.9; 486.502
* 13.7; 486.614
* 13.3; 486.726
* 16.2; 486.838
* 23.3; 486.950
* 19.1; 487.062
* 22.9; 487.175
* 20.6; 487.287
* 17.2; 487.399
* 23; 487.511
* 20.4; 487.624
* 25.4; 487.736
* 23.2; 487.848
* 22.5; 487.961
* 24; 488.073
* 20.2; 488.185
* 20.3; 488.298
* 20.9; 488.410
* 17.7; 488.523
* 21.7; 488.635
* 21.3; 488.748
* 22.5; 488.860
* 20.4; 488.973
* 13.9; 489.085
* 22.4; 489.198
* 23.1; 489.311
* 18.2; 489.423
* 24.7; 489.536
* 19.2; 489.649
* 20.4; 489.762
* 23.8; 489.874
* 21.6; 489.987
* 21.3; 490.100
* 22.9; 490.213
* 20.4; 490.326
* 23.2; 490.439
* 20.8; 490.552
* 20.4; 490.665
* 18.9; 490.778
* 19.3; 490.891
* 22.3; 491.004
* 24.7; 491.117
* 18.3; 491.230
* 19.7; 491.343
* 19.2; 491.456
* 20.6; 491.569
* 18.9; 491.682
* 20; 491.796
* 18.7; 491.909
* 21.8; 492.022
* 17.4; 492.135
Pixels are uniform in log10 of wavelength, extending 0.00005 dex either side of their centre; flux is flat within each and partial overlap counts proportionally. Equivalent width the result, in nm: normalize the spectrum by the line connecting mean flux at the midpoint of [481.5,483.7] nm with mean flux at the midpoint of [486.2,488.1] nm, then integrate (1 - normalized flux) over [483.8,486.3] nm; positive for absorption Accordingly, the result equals 0.34 nm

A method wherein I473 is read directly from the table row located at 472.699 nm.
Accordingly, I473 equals 23.9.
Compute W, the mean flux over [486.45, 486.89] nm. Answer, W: 15.2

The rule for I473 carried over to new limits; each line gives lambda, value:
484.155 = 21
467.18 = 24.2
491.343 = 19.7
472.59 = 23.5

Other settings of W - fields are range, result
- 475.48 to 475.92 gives 20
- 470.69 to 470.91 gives 19.4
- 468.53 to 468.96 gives 22.4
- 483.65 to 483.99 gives 19.6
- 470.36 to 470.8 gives 22.1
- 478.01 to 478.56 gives 22.7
